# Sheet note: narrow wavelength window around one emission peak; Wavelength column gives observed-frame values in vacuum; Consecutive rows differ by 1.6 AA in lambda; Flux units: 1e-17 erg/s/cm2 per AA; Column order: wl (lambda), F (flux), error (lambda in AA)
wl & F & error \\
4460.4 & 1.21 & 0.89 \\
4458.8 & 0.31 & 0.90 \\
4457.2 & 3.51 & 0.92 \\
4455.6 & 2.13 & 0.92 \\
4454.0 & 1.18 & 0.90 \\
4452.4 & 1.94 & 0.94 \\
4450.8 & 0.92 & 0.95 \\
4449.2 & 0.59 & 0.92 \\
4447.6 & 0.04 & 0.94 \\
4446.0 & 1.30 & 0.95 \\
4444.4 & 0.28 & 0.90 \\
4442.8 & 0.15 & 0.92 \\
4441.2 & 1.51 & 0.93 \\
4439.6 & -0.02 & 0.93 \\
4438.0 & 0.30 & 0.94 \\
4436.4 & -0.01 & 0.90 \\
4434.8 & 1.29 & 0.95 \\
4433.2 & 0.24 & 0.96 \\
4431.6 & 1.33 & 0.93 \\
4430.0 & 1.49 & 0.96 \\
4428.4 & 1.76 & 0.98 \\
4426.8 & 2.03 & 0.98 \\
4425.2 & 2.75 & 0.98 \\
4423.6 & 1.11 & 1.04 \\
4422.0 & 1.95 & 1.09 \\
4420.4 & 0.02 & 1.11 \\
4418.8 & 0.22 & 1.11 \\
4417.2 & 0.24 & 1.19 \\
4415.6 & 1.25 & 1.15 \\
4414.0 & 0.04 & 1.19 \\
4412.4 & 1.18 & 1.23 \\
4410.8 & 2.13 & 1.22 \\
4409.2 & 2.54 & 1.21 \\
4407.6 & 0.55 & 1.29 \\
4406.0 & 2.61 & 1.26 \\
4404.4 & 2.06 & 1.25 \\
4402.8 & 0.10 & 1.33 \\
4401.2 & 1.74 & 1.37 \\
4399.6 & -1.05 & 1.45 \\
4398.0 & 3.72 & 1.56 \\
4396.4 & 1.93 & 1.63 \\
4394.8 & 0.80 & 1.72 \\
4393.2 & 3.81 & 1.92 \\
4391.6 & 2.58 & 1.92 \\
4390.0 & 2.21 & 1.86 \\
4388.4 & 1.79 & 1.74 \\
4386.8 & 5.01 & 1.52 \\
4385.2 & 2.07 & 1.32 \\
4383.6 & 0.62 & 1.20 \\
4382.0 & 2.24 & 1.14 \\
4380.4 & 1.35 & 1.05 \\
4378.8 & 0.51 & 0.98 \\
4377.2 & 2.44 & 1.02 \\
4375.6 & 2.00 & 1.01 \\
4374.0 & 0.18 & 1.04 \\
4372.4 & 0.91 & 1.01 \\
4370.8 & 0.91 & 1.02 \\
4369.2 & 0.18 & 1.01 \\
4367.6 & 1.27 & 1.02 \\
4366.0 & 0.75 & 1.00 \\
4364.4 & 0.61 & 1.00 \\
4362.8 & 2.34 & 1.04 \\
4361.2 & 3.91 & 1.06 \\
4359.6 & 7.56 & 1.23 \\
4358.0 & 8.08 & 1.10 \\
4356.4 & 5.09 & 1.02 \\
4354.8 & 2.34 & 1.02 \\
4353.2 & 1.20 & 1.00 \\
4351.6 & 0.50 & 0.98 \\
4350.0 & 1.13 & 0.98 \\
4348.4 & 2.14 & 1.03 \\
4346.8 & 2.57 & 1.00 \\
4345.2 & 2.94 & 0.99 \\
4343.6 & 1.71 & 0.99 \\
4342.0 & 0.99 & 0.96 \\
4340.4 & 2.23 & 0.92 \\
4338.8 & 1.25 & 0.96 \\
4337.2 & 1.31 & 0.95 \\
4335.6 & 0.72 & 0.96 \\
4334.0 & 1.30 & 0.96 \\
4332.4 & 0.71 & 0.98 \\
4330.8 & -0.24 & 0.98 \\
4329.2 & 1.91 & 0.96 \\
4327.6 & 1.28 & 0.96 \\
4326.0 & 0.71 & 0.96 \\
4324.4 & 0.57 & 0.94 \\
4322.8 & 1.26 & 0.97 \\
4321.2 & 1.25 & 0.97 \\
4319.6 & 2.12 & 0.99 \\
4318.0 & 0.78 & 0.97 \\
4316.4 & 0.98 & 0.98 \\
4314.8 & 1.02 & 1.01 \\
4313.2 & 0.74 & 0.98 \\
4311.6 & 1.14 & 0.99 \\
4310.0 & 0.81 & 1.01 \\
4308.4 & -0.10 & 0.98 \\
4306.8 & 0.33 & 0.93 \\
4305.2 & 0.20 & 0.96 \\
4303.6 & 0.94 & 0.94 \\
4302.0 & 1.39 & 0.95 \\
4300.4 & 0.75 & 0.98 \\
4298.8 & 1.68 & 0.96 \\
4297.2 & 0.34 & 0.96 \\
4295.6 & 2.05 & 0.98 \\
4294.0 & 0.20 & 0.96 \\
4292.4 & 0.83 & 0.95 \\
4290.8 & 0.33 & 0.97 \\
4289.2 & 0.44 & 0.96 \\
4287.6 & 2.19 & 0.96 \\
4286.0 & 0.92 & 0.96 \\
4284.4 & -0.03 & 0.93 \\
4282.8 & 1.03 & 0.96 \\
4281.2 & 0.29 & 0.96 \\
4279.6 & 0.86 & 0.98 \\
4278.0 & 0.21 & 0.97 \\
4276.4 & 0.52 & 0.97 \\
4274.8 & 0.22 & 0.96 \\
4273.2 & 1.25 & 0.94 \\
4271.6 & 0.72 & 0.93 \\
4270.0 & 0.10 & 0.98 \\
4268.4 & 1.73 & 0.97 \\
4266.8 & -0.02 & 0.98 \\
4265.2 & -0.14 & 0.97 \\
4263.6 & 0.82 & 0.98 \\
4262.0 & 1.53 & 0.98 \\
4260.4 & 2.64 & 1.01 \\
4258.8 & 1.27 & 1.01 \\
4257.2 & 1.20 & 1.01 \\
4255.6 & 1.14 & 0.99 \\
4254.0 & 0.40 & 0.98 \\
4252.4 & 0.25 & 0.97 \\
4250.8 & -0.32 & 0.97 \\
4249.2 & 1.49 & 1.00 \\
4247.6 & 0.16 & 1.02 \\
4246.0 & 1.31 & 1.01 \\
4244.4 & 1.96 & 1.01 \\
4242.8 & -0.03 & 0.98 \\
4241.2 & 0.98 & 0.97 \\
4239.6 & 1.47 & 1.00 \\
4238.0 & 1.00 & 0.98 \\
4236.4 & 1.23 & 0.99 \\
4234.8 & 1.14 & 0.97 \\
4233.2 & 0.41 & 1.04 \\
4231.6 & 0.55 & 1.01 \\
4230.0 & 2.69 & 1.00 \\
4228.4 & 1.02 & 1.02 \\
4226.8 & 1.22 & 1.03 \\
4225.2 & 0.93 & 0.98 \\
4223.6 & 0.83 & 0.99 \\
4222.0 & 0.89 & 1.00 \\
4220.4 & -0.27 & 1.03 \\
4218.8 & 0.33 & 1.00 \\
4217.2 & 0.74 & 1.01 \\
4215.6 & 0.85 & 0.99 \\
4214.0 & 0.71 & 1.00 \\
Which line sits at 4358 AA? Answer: [O II]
